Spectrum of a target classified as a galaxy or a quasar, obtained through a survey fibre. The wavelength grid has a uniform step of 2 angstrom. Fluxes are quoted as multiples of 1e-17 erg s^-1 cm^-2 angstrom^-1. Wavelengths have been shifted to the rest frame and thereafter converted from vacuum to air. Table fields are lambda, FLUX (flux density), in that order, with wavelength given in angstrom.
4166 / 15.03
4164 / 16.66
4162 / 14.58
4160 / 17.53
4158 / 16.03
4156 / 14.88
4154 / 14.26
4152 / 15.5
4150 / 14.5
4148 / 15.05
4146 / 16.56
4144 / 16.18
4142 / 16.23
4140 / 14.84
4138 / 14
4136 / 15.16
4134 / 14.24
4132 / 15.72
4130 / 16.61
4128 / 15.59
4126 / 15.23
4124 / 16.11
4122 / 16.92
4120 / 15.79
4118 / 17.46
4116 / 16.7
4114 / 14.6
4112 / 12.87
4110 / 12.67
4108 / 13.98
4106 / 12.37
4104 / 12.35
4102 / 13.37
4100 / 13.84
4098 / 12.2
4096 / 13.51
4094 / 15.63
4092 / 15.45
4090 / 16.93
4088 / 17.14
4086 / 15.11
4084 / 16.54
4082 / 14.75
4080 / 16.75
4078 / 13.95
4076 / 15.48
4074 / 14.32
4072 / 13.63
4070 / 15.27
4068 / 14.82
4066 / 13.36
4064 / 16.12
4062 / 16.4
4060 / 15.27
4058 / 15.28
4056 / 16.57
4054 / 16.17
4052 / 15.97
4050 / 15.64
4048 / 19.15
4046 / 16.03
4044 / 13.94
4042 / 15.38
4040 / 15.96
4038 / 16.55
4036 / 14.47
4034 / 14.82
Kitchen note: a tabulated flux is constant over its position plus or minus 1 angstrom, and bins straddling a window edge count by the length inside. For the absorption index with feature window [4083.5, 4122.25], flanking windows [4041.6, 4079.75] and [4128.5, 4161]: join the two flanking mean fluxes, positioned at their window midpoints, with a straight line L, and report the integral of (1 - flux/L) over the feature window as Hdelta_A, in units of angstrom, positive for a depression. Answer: 1.9 angstrom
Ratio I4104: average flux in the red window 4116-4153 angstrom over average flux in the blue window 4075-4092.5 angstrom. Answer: 0.99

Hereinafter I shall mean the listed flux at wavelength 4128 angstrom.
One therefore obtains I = 15.59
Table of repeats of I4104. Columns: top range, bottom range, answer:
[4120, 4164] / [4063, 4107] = 1.06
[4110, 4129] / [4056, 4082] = 1.03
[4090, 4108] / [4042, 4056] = 0.86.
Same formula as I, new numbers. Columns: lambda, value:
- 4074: 14.32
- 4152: 15.5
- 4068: 14.82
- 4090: 16.93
